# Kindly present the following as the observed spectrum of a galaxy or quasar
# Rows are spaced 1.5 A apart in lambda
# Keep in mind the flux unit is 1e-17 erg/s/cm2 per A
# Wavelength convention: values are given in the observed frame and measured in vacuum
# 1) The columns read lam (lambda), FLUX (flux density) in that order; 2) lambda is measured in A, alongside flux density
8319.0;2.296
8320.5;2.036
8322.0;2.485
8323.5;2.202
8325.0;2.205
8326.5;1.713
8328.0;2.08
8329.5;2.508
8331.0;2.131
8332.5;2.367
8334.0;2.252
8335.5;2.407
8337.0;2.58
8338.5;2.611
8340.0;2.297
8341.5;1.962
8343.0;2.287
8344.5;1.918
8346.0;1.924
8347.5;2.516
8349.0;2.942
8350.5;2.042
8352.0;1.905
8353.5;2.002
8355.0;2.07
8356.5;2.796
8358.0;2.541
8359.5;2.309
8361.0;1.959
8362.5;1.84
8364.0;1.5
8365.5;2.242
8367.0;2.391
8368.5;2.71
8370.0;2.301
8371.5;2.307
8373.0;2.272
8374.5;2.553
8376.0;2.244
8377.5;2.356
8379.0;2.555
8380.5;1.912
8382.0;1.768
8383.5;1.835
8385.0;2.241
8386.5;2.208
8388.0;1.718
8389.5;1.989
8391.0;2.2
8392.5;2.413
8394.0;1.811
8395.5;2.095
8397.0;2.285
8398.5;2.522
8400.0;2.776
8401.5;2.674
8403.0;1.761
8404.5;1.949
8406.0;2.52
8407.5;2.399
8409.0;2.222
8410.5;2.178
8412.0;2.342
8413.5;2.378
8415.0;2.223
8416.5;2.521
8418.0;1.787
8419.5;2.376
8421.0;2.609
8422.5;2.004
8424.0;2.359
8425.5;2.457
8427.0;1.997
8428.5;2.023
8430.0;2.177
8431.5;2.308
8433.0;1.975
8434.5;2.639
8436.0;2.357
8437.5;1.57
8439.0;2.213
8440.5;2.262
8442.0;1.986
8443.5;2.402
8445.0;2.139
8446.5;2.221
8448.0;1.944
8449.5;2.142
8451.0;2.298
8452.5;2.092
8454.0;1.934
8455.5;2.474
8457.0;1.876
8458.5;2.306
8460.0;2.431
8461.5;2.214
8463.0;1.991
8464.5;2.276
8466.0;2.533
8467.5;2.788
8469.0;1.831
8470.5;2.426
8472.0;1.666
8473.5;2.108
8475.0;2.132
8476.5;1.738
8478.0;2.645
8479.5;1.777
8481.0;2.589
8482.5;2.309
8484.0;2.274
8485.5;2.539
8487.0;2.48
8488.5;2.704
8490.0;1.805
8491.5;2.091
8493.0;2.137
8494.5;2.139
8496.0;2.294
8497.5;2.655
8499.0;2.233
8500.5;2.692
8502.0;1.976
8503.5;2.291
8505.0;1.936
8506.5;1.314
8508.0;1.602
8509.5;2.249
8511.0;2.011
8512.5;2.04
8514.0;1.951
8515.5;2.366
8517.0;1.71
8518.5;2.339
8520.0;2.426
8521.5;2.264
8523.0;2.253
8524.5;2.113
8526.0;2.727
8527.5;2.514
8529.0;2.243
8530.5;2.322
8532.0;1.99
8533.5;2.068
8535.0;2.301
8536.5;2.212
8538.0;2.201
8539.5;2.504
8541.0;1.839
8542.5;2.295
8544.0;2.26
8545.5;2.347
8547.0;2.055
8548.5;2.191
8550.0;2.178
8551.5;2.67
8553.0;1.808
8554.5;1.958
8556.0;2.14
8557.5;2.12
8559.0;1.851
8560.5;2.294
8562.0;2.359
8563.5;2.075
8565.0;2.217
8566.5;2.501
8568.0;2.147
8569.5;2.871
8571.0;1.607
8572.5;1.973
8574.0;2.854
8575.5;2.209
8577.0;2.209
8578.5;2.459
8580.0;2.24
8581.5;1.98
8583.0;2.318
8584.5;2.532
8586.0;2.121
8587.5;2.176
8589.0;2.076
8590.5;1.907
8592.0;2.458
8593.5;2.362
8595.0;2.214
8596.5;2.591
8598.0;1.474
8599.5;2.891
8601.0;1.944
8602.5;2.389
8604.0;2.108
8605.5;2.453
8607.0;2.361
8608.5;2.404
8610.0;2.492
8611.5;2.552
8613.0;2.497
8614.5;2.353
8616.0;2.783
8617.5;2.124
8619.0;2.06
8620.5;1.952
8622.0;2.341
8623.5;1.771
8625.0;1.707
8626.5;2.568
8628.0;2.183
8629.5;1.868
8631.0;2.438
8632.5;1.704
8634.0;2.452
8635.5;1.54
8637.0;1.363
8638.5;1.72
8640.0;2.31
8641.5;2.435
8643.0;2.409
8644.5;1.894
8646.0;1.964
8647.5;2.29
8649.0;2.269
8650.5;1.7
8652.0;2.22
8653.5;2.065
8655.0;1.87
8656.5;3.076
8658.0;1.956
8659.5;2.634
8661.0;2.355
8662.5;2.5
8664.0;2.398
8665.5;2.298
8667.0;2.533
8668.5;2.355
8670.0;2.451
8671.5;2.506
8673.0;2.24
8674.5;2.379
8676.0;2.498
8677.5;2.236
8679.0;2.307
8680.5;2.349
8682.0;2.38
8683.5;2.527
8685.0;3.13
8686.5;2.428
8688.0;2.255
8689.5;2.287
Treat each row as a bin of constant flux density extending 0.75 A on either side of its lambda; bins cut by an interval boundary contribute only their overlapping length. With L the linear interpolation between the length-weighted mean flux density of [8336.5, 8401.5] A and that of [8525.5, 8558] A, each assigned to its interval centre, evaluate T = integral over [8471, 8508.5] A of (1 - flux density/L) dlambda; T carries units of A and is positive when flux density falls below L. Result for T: 0.9 A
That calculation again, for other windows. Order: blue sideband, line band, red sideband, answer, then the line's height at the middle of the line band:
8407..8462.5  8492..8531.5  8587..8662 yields 0.4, 2.2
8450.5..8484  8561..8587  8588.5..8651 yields -1.1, 2.19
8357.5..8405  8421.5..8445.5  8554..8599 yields 0.2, 2.2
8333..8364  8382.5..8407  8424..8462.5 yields 0.3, 2.21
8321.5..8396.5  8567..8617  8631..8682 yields -1.8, 2.22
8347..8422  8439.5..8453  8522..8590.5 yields 0.4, 2.24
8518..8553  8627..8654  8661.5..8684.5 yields 3.7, 2.37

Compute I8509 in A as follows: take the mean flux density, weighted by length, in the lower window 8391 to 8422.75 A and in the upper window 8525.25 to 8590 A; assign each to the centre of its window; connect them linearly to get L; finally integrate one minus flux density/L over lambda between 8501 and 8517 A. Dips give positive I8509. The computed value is 2.0 A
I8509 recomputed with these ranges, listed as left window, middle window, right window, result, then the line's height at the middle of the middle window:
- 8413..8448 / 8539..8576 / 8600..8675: 0.15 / 2.22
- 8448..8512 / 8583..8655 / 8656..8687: 5.97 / 2.38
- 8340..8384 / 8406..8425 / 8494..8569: -0.80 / 2.2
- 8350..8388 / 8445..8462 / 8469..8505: 0.35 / 2.22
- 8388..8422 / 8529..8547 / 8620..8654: -0.56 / 2.14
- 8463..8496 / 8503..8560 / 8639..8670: 2.46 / 2.25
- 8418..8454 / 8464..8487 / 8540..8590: -0.61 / 2.19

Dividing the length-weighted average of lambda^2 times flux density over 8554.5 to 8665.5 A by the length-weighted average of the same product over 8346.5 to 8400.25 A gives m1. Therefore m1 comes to 1.1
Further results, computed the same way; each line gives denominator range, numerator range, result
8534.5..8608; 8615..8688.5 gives 1.02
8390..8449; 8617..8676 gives 1.03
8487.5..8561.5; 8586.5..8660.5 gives 1.03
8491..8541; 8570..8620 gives 1.06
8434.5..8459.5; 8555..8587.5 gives 1.07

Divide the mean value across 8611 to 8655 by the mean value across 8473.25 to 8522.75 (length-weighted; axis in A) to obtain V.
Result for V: 1.0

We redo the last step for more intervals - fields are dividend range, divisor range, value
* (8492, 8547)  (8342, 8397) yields 1.00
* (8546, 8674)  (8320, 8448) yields 1.00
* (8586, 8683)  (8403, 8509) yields 1.02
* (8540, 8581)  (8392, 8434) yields 0.98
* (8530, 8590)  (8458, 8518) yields 1.01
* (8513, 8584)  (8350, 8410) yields 1.01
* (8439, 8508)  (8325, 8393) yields 0.99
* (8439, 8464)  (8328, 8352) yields 0.95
